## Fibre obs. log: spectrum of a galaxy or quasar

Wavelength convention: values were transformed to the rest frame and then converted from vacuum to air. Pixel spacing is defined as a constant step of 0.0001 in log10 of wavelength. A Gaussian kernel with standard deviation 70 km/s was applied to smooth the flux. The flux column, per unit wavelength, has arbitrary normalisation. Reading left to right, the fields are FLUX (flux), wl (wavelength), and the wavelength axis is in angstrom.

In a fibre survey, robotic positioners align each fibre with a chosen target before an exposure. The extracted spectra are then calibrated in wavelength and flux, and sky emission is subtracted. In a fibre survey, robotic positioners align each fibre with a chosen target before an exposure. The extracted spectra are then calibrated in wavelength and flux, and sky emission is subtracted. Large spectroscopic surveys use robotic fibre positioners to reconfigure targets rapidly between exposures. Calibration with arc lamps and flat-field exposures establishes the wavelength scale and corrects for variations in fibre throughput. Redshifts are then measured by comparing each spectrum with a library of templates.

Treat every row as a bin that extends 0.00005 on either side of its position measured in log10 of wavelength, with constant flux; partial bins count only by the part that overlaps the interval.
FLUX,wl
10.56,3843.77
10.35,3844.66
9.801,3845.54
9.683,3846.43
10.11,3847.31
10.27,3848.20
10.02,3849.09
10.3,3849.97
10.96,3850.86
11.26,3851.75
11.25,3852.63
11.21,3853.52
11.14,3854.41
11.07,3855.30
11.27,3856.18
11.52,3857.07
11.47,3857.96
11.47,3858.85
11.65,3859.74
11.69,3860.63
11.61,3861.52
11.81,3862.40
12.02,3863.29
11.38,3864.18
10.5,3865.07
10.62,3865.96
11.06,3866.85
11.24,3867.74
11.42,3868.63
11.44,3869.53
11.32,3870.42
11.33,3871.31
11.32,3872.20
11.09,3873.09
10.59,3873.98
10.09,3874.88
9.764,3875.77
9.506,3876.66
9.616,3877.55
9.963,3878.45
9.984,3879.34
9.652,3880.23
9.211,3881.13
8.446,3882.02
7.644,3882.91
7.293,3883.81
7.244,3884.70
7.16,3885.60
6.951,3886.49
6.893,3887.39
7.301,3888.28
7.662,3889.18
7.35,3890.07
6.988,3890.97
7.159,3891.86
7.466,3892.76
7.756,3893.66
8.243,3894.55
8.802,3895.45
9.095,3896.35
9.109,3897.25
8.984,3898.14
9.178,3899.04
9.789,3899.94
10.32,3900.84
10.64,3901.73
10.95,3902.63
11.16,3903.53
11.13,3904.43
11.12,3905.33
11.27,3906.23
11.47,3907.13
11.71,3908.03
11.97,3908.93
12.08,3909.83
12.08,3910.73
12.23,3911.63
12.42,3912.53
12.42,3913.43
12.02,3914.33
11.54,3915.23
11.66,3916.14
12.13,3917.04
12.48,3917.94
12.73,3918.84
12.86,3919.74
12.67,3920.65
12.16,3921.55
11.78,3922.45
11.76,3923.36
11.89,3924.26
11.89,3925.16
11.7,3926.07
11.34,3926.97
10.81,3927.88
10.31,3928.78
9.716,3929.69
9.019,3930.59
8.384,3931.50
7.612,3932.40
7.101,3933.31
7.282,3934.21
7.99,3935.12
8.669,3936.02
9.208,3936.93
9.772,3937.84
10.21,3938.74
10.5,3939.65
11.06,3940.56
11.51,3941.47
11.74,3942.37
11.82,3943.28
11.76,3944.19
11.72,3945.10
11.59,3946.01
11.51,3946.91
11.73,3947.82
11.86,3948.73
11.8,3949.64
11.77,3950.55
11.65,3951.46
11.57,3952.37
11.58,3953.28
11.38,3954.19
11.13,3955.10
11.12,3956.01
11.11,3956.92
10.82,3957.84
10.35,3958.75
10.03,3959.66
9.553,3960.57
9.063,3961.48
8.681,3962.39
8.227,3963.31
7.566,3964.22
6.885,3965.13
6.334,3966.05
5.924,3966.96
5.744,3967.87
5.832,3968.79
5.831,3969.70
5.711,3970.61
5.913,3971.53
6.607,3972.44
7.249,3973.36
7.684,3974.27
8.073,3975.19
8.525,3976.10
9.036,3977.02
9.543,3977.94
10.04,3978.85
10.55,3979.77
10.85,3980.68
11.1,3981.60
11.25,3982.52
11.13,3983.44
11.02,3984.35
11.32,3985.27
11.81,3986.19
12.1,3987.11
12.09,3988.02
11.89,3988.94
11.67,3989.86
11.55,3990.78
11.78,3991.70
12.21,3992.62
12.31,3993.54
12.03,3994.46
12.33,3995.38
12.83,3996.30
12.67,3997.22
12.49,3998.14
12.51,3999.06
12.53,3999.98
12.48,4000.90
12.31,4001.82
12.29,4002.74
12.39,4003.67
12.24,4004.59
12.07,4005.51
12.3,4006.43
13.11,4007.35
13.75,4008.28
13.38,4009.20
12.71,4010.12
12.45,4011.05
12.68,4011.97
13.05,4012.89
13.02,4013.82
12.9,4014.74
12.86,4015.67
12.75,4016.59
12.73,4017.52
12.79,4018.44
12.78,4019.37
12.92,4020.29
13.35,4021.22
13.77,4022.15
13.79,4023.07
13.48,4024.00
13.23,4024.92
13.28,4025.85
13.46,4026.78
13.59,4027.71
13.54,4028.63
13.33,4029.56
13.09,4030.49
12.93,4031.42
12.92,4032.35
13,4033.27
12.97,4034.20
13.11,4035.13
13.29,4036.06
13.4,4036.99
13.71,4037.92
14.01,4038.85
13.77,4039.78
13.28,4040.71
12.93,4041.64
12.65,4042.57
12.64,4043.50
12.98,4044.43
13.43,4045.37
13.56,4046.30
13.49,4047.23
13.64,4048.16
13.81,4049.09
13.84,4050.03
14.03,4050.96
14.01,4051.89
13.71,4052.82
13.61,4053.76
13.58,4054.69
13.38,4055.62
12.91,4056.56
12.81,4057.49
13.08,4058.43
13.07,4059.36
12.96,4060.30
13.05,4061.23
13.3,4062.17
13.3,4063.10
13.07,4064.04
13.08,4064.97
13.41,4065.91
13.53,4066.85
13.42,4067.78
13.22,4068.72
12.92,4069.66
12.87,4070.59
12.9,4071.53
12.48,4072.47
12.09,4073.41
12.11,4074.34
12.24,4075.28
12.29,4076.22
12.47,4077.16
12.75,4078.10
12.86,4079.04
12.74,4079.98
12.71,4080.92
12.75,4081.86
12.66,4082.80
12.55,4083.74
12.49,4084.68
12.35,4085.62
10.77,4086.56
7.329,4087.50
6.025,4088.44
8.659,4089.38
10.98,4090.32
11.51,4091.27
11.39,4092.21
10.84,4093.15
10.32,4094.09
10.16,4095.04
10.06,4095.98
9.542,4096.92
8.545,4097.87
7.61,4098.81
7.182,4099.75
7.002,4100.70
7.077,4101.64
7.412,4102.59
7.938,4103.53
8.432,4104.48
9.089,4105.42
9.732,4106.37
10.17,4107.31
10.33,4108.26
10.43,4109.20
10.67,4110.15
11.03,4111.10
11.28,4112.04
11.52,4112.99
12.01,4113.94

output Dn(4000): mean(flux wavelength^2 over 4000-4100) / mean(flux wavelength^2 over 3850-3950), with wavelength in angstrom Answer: 1.3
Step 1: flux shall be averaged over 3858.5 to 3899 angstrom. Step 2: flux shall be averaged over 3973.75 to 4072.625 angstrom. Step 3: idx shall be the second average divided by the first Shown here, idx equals 1.3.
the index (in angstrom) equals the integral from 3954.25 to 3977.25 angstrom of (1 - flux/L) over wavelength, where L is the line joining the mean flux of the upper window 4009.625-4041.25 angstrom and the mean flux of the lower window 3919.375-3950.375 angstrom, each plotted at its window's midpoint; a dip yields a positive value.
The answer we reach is 6.7 angstrom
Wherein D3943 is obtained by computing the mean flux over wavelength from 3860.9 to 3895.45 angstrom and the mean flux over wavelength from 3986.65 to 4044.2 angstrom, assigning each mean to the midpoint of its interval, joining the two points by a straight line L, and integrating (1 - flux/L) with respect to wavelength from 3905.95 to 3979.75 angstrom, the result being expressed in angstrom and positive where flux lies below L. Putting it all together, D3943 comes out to 5.3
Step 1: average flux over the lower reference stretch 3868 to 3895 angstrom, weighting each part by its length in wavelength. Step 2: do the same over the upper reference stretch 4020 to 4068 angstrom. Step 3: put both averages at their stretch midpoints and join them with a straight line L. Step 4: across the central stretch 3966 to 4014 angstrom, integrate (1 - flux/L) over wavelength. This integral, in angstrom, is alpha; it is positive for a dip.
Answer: 4.61 angstrom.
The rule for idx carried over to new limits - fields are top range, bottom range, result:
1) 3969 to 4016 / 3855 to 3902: 1.16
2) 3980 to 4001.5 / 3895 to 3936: 1.10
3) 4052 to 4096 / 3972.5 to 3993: 1.17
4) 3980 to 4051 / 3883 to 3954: 1.24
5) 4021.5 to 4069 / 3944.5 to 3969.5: 1.36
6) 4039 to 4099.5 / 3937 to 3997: 1.21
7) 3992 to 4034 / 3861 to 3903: 1.36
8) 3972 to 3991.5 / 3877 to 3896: 1.28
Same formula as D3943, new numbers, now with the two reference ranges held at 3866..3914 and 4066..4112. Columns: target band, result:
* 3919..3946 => -1.4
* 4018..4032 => -3.8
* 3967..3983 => 3.2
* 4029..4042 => -3.4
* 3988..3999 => -2.0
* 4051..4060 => -2.3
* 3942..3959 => -2.3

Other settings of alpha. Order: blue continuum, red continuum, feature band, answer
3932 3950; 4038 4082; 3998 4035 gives -2.5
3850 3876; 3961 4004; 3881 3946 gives 3.5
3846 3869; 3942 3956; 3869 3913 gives 6.4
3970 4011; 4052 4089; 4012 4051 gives -4.6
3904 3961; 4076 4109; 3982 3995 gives -1.2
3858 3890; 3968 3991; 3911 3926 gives -3.7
